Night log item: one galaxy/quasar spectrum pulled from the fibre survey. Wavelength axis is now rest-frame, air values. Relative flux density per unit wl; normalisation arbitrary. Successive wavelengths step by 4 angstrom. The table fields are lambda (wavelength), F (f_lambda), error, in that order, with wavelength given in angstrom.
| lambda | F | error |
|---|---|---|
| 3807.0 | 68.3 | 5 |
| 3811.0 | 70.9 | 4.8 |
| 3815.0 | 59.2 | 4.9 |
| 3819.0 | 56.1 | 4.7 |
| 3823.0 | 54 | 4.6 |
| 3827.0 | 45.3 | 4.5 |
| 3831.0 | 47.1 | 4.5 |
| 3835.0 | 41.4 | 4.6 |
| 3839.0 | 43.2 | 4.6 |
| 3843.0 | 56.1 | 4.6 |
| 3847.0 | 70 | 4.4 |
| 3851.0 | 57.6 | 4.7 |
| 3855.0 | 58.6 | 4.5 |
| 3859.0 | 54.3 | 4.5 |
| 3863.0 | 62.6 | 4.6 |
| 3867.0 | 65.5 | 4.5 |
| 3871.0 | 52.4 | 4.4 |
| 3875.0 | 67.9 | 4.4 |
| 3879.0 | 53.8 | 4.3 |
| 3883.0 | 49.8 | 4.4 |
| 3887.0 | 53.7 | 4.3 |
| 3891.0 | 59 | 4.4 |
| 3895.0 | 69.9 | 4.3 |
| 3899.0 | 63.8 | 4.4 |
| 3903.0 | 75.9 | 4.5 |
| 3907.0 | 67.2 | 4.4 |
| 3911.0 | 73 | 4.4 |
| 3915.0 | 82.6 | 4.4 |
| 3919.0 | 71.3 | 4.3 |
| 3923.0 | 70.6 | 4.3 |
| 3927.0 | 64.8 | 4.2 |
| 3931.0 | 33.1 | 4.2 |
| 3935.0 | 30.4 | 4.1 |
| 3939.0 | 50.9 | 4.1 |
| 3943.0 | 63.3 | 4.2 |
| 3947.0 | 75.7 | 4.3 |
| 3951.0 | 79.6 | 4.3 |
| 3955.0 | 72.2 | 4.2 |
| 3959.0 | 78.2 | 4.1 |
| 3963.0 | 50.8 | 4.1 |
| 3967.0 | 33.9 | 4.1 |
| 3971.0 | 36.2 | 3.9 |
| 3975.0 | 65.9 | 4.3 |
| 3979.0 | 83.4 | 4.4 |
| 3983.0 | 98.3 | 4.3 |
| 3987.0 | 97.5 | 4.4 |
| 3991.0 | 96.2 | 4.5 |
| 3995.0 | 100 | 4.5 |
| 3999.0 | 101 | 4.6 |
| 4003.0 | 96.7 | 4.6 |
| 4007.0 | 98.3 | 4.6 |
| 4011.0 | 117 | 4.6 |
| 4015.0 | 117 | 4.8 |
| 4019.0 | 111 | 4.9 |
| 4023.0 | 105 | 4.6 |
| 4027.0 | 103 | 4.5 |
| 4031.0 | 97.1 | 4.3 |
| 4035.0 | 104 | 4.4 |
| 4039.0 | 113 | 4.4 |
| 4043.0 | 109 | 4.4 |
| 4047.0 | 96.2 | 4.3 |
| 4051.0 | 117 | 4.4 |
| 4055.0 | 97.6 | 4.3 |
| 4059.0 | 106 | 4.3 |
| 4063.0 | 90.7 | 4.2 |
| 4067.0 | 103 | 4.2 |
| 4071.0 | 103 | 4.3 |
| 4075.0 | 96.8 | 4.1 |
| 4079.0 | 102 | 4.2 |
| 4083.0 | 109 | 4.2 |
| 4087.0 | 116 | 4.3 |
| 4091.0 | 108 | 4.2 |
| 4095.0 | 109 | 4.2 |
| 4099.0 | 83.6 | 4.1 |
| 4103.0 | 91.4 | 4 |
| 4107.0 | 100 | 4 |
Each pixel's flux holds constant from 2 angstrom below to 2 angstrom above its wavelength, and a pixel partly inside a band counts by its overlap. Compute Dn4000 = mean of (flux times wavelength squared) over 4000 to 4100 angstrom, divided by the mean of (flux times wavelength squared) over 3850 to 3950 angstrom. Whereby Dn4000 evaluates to 1.8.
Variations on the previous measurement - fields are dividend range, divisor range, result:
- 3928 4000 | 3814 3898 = 1.30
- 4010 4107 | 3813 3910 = 1.99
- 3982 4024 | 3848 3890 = 1.91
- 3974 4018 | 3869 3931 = 1.61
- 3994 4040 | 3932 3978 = 1.87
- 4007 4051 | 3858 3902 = 1.93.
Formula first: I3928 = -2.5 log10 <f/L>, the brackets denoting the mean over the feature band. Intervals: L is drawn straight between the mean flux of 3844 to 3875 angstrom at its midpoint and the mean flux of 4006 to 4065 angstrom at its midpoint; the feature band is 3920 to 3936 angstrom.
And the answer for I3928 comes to 0.43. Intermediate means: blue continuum 60.5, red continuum 106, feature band 52.3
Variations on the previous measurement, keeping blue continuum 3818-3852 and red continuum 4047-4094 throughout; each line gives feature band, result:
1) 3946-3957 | 0.028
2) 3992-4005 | -0.125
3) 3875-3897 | 0.092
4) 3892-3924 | -0.050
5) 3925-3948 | 0.392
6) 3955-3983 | 0.302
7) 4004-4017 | -0.203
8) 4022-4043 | -0.098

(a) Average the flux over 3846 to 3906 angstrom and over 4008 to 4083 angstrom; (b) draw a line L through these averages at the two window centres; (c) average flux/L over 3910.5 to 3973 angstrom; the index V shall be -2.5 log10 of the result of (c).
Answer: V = 0.272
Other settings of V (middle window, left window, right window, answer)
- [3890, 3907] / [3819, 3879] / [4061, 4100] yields -0.03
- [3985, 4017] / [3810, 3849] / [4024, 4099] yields -0.13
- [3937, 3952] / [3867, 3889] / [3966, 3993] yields 0.03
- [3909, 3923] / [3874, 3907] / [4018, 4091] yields -0.10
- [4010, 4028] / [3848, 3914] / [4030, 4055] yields -0.12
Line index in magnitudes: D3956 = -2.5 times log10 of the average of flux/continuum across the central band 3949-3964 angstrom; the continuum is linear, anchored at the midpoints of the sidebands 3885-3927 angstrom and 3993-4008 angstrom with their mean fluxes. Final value 0.18 mag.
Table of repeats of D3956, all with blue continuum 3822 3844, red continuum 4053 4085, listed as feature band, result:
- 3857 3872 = -0.091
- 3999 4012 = -0.184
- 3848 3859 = -0.131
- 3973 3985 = -0.026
